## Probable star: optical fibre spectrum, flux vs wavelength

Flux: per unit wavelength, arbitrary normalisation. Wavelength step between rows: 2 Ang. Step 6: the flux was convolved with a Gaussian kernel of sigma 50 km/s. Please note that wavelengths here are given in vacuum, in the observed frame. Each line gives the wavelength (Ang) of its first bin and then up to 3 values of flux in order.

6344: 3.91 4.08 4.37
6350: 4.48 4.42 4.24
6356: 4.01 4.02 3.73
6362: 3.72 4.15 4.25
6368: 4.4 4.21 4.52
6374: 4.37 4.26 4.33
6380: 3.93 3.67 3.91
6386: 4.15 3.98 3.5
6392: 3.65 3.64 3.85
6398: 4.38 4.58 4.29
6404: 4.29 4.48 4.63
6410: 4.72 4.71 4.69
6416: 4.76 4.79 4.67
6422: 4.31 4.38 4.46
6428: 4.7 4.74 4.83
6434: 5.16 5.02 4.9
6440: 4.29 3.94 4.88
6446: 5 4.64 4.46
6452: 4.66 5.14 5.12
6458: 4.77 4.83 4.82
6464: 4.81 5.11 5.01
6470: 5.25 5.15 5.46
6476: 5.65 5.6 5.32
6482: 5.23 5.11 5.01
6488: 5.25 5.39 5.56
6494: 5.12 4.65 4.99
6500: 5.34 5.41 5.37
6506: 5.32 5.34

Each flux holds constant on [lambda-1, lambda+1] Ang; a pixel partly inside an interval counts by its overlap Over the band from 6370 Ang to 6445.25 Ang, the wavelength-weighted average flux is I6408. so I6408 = 4.39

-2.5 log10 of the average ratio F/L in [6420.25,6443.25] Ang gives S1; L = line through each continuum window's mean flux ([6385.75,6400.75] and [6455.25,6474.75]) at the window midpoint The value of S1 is -0.02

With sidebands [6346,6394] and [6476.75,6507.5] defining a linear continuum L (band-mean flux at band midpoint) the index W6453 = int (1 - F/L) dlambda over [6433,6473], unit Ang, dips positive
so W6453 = 0.2 Ang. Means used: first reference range 4.09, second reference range 5.25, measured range 4.85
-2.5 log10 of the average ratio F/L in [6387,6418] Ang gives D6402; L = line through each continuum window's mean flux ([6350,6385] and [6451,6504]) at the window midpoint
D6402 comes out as 0.04 mag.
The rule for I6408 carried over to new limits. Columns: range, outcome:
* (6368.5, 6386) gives 4.16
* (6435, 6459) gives 4.73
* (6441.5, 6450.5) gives 4.63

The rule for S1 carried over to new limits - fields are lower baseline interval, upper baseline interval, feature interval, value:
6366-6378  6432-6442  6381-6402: 0.13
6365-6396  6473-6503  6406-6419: -0.07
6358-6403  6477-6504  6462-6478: -0.04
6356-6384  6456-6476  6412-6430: 0.00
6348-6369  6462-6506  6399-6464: 0.02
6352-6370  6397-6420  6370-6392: 0.06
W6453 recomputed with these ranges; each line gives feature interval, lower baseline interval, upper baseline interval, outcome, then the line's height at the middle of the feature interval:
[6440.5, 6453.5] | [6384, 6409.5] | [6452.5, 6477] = 0.6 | 4.83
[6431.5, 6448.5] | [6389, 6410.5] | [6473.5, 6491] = 0.0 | 4.74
